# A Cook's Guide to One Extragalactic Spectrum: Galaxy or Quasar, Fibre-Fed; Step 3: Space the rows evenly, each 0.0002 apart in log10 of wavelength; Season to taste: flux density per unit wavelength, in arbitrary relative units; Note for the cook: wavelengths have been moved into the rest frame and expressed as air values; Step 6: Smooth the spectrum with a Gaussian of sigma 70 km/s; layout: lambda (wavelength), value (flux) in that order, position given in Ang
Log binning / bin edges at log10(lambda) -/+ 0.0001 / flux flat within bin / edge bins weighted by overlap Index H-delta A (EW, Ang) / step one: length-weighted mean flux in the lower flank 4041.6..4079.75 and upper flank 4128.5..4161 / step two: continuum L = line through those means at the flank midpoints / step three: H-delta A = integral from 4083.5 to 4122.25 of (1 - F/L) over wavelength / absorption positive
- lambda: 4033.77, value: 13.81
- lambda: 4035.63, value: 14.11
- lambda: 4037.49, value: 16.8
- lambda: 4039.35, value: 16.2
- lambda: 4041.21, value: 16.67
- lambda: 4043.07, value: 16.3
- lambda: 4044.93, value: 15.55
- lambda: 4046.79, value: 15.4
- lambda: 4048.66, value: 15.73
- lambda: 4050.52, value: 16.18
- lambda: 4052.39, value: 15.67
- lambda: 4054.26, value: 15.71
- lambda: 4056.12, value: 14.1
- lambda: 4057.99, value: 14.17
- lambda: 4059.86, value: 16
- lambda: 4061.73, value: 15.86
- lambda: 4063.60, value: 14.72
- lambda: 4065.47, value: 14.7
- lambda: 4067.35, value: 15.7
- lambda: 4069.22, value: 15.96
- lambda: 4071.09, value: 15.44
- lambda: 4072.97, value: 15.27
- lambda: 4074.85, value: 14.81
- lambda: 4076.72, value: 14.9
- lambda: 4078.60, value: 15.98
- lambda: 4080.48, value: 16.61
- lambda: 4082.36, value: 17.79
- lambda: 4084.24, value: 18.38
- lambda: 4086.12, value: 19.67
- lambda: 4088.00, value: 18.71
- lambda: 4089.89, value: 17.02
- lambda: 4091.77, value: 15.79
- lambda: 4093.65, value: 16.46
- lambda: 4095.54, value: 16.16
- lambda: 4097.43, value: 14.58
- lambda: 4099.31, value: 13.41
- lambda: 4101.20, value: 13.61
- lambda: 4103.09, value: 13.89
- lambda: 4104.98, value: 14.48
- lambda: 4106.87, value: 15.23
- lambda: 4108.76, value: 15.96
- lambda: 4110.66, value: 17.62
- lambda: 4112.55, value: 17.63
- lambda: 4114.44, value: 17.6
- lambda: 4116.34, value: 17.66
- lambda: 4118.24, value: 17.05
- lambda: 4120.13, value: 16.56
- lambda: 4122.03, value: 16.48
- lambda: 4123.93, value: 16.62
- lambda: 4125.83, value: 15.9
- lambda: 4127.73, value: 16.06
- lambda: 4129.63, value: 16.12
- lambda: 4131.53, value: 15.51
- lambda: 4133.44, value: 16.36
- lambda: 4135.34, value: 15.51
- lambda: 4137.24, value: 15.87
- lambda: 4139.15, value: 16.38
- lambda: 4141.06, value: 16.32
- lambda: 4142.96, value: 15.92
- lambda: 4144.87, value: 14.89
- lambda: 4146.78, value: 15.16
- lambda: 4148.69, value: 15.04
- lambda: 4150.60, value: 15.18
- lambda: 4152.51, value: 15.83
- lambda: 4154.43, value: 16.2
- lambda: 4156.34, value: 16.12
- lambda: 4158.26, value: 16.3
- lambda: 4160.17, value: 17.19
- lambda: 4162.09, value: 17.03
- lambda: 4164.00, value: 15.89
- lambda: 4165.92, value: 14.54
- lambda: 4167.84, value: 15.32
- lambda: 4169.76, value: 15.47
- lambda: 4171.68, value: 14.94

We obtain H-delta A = -1.8 Ang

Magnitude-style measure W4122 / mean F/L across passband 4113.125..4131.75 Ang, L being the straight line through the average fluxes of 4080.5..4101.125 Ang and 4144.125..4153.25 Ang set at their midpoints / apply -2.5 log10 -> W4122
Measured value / -0.05 mag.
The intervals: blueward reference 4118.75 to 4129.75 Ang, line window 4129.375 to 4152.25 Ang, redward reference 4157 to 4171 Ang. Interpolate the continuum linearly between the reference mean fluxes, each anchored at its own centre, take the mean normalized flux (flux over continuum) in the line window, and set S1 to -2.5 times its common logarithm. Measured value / 0.03 mag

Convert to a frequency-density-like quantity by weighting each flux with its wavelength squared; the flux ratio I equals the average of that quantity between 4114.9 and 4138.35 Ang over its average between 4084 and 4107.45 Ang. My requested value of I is 1.04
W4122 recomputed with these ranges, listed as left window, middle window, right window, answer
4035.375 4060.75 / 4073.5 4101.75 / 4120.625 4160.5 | -0.03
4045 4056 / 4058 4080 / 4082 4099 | 0.06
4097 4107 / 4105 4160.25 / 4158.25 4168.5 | -0.08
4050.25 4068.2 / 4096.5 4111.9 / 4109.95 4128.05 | 0.11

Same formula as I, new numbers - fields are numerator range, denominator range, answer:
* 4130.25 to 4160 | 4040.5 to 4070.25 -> 1.06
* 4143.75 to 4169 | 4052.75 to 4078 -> 1.08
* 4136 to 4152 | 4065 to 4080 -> 1.05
